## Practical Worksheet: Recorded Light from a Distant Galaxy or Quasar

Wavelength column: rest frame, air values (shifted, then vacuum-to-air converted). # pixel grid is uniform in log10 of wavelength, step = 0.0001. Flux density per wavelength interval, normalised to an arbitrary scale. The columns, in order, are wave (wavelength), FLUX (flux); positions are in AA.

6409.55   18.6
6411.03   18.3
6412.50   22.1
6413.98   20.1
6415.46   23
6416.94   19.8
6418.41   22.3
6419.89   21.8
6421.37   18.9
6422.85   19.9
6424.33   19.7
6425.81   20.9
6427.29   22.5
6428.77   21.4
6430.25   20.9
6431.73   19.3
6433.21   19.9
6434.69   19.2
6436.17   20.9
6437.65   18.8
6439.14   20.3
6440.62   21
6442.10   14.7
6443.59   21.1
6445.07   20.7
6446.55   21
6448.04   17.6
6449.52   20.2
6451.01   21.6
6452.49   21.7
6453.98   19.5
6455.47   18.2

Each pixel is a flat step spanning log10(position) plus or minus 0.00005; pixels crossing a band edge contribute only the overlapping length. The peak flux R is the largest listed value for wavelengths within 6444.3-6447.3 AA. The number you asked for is 21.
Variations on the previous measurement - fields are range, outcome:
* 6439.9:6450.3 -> 21.1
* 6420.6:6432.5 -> 22.5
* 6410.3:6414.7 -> 22.1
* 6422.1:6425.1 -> 19.9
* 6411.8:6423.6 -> 23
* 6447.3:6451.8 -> 21.6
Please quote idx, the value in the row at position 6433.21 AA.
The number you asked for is 19.9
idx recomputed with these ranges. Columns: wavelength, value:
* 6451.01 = 21.6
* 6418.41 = 22.3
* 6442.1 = 14.7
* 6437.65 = 18.8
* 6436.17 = 20.9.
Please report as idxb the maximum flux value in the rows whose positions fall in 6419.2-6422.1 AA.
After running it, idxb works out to 21.8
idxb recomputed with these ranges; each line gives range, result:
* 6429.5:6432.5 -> 20.9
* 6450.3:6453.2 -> 21.7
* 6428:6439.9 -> 21.4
